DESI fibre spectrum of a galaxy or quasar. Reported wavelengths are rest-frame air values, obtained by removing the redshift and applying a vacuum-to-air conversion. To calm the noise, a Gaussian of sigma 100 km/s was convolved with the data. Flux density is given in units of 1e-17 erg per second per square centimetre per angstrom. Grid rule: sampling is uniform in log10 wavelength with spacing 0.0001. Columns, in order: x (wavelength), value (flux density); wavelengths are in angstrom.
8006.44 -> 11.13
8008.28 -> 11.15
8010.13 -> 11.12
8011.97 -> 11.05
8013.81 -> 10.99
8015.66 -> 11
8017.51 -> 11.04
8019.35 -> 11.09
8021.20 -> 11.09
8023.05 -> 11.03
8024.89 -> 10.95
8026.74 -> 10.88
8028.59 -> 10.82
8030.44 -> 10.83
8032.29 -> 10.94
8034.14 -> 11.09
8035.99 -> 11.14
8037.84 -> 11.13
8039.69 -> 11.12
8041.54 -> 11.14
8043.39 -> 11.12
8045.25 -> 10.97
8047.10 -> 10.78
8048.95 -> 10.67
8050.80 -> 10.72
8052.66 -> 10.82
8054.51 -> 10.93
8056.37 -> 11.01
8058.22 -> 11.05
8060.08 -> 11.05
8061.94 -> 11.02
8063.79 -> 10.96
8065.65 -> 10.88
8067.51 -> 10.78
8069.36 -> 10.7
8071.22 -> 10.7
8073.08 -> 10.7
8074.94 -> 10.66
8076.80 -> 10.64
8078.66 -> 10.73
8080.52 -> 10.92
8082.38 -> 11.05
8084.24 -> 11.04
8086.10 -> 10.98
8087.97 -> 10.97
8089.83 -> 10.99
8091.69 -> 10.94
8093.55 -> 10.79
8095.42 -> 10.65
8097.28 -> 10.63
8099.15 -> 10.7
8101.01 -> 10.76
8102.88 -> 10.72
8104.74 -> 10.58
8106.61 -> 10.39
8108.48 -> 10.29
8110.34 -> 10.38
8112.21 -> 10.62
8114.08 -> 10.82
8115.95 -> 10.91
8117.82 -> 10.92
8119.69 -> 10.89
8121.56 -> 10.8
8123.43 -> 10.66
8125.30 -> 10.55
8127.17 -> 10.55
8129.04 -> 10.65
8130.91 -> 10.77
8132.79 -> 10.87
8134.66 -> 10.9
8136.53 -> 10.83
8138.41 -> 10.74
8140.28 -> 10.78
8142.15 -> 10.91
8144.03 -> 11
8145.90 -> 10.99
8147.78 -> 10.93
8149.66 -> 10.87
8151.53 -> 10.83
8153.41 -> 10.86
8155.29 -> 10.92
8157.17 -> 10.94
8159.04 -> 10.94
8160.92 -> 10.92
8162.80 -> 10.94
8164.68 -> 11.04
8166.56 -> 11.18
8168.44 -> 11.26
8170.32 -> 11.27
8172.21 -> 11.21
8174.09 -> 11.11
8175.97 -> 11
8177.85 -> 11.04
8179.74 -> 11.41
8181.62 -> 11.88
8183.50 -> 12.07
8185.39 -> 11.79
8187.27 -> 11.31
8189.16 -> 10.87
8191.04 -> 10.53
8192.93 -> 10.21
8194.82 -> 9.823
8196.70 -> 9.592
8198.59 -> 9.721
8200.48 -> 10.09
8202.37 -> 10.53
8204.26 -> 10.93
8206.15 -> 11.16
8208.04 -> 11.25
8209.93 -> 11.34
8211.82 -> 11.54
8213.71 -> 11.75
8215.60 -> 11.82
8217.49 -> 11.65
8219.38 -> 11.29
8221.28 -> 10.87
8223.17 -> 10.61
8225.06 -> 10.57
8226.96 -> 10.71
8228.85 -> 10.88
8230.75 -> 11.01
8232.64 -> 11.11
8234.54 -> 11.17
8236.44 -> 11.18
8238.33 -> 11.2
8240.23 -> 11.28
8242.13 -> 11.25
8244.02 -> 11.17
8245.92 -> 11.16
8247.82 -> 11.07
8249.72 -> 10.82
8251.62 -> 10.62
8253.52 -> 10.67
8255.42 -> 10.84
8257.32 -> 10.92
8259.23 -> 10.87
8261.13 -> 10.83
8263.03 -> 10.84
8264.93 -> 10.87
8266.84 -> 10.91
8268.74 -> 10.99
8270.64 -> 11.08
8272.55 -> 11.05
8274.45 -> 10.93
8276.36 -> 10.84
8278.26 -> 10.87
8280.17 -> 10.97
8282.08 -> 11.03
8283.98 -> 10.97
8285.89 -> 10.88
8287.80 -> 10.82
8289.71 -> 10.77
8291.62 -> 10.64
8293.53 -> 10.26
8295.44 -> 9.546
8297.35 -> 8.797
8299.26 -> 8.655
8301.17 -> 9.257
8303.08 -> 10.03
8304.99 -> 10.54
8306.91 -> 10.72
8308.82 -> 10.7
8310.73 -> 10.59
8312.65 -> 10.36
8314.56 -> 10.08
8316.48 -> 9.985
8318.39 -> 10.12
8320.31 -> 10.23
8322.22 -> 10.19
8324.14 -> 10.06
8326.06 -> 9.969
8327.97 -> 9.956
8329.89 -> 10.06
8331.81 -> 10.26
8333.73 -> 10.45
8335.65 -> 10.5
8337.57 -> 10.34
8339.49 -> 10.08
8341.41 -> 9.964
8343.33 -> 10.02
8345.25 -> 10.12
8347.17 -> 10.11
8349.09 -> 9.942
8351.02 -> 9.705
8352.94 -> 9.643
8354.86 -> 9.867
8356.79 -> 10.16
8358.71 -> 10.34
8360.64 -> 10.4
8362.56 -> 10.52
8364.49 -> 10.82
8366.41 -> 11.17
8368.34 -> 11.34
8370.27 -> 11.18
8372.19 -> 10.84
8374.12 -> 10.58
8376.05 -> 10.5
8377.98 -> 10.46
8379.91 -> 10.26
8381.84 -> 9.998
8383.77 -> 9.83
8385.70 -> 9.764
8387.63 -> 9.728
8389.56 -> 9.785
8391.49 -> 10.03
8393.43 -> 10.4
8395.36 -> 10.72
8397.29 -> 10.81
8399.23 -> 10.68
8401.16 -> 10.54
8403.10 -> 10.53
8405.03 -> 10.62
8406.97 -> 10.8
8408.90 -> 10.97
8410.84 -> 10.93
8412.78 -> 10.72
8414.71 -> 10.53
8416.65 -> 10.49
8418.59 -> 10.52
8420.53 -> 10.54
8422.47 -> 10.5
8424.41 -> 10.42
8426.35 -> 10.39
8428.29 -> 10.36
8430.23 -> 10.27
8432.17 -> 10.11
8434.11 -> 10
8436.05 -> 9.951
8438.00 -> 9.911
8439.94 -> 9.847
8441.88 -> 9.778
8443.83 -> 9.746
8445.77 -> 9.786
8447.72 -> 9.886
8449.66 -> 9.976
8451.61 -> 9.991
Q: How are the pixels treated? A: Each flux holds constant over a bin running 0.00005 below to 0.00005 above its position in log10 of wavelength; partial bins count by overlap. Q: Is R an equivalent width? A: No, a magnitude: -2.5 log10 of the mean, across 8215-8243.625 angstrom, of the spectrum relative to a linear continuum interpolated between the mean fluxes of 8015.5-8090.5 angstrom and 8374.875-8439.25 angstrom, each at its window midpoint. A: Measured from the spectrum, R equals -0.045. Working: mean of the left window 10.9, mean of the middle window 11.1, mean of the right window 10.4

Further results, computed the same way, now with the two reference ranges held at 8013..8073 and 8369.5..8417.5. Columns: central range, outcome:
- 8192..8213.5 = 0.01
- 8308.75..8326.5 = 0.04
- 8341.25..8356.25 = 0.06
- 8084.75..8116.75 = 0.02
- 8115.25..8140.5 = 0.01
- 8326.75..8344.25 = 0.04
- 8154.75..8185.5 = -0.04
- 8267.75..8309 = 0.01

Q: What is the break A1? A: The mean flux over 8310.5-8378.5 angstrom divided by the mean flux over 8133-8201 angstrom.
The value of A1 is 0.94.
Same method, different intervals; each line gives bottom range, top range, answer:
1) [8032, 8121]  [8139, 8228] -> 1.01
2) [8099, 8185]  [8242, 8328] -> 0.97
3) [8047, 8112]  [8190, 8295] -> 1.01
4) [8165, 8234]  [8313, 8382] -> 0.93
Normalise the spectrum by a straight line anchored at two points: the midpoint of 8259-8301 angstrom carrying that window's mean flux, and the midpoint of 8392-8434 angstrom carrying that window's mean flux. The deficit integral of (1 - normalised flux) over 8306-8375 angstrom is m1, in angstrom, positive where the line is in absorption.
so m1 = 1.6 angstrom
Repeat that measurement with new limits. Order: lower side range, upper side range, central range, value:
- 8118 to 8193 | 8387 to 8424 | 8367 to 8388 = 0.3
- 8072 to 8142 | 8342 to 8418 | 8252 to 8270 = -0.5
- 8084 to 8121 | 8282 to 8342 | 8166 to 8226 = -3.0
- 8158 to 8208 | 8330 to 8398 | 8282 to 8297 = 0.1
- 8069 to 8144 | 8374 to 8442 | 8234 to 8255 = -1.0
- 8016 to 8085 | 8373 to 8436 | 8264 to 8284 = -0.7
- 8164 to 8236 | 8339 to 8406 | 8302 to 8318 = 0.3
